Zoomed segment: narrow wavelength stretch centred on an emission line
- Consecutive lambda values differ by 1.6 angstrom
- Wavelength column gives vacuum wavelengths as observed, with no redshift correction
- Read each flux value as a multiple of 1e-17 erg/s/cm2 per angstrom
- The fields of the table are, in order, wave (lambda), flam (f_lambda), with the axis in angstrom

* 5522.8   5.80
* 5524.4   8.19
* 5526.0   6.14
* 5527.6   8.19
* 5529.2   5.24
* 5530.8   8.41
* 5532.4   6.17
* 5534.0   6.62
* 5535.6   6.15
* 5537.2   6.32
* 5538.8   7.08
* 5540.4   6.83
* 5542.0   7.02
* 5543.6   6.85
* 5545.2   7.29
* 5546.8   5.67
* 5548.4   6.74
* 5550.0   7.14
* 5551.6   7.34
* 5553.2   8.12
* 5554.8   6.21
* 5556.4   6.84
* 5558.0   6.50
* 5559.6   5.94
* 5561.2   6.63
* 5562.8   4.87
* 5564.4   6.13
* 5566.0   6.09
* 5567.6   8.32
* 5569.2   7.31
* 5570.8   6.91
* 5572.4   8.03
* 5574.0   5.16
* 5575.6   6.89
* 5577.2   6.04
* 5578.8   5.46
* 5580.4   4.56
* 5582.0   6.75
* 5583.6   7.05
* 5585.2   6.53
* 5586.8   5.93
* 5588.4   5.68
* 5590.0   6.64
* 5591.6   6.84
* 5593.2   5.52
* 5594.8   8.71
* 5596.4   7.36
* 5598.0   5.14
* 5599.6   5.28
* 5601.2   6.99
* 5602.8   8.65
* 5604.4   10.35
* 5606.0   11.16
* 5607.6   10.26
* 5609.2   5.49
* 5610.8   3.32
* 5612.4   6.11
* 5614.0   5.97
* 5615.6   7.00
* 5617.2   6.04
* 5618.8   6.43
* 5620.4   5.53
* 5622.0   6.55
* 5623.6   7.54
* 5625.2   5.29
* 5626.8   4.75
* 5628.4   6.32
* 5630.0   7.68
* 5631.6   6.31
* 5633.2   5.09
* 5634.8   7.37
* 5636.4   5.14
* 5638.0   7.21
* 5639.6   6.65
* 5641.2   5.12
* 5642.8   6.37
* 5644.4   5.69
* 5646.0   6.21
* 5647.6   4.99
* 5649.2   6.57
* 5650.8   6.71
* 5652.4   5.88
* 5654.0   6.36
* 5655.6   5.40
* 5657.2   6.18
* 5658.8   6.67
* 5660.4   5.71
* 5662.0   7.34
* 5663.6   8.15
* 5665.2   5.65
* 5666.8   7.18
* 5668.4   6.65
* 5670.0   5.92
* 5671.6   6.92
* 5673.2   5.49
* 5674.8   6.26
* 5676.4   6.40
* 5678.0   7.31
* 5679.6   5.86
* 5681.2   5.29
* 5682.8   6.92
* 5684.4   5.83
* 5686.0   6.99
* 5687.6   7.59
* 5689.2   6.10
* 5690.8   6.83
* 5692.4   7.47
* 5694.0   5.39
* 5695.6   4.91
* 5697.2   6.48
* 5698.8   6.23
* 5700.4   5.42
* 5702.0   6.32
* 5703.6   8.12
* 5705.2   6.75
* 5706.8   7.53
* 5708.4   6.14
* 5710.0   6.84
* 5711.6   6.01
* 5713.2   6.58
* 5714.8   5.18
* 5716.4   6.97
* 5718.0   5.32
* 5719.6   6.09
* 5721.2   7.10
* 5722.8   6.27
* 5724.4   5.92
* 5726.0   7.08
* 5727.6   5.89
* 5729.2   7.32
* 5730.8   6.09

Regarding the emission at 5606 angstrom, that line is [O III] 5007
